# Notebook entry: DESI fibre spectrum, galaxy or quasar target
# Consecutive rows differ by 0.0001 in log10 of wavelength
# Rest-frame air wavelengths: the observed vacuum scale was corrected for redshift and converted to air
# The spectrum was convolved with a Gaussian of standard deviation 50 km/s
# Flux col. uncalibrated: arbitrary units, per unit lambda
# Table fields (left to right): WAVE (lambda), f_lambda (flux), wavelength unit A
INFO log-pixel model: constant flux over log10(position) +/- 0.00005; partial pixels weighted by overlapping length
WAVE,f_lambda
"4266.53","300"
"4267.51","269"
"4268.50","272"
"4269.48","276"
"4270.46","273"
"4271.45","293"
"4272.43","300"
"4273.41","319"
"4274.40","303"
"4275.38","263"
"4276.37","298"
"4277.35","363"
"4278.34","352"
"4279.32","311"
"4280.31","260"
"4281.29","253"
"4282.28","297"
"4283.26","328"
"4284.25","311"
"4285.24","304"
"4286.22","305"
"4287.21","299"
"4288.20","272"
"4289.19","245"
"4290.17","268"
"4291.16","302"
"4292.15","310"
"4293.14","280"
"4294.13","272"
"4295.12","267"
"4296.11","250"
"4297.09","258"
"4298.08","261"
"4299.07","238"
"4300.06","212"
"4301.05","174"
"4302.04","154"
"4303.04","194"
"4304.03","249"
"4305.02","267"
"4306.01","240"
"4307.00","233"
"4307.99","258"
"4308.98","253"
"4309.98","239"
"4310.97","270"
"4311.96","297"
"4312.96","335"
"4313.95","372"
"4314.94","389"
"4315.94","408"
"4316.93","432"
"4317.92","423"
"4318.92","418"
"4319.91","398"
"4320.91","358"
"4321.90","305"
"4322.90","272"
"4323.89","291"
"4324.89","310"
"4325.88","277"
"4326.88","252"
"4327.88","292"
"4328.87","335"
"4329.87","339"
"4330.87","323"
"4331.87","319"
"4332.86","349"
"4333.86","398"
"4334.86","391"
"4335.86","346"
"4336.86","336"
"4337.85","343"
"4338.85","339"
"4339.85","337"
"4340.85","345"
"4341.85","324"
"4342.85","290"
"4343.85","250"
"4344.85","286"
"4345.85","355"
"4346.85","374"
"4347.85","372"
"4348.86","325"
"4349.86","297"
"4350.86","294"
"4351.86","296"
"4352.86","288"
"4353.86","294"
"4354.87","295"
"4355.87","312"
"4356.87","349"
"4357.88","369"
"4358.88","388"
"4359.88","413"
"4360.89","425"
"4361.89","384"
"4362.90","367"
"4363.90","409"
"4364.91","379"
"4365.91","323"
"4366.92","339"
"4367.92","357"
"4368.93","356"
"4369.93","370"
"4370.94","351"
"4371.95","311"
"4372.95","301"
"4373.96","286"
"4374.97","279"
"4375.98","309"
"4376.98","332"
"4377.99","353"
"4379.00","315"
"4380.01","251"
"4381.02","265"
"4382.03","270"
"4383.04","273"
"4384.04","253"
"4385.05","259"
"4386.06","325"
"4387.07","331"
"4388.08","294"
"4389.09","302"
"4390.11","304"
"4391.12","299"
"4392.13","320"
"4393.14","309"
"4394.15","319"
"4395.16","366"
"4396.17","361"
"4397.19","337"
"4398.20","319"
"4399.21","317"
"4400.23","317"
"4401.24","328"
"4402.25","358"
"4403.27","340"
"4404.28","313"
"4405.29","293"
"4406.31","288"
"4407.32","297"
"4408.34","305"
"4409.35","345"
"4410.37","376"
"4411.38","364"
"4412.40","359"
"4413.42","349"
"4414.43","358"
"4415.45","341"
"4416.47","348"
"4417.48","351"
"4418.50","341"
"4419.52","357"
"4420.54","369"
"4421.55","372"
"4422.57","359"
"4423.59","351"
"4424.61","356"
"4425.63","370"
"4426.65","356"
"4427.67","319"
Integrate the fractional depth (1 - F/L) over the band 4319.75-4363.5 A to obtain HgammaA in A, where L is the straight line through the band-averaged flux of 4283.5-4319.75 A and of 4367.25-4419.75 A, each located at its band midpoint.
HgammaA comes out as -4.3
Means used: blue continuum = 286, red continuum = 321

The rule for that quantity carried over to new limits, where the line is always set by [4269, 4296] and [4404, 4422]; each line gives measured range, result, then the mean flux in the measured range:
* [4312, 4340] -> -3.3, 345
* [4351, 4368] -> -1.6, 351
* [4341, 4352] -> 0.0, 316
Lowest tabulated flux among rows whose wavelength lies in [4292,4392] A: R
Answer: 154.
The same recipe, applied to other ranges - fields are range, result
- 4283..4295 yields 245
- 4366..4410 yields 251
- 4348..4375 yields 279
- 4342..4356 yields 250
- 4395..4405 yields 313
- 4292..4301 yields 212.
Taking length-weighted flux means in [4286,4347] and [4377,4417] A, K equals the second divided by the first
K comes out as 1.05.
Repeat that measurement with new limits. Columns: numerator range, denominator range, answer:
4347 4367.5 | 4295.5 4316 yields 1.33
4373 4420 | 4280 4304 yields 1.21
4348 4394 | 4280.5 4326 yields 1.11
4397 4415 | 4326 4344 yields 1.01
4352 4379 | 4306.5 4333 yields 1.06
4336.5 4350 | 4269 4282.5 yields 1.10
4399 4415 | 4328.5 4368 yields 0.97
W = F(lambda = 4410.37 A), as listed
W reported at 376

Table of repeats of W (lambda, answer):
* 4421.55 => 372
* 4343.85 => 250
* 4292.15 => 310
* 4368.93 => 356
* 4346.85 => 374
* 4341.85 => 324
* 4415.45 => 341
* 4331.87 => 319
